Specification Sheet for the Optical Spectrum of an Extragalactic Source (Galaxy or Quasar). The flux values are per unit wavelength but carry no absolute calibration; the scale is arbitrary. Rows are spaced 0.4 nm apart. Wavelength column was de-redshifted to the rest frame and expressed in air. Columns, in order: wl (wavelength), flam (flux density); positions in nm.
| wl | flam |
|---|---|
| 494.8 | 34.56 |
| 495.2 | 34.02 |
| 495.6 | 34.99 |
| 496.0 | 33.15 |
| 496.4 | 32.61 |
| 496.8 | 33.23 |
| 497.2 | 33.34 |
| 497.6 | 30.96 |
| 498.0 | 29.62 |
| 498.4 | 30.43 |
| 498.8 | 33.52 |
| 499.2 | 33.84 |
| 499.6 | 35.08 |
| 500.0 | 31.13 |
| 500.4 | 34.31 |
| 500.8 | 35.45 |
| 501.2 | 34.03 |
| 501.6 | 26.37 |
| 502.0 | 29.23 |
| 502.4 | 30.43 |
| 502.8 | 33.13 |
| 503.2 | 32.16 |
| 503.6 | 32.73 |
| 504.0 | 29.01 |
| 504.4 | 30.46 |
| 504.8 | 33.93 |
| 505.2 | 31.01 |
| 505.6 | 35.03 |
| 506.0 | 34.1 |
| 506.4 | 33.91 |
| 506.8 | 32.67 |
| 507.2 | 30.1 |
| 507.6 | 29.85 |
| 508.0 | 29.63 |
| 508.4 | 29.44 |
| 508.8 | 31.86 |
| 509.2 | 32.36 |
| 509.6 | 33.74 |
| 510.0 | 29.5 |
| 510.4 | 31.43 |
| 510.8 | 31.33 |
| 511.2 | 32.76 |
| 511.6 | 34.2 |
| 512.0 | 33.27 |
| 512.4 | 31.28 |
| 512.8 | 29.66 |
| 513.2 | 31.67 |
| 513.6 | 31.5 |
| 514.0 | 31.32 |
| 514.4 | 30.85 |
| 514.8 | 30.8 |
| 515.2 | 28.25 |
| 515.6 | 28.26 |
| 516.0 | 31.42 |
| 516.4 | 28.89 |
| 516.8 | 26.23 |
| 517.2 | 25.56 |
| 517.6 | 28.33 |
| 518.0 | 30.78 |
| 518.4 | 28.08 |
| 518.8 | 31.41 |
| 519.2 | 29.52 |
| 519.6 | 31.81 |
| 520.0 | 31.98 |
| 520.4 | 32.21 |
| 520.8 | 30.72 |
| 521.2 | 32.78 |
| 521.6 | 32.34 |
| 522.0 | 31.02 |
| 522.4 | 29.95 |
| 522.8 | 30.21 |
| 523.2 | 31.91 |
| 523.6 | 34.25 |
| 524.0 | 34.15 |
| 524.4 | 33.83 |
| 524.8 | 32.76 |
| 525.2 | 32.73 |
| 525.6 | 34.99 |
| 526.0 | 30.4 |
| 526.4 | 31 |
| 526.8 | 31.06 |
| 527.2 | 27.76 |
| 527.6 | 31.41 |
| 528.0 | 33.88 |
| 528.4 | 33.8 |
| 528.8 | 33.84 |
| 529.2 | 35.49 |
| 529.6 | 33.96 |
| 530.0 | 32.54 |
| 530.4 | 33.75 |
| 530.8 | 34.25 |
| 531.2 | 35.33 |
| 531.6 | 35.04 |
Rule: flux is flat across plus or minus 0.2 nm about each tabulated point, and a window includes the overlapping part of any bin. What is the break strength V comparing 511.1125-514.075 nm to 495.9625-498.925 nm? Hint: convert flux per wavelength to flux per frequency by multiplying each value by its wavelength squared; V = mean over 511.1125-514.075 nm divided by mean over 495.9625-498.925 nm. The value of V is 1.06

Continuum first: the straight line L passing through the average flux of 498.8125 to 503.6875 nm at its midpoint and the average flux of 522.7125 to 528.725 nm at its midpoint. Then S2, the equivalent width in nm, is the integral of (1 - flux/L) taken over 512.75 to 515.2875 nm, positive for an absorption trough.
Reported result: 0.13 nm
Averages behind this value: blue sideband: 32.4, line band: 30.7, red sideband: 32.3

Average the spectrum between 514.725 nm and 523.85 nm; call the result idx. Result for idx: 30.3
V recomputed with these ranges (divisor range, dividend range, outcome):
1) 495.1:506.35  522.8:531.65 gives 1.13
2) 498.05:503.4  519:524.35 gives 1.07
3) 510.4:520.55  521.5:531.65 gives 1.12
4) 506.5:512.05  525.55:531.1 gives 1.11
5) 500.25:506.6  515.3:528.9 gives 1.04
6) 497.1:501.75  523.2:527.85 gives 1.10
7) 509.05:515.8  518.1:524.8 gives 1.05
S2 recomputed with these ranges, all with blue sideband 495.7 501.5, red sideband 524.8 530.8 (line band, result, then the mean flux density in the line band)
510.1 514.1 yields 0.12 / 31.8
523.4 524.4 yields -0.04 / 34.1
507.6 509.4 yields 0.11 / 30.7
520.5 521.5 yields 0.03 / 31.9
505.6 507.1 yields -0.03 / 33.5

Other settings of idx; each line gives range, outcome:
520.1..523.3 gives 31.4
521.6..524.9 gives 32.2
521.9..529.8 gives 32.4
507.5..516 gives 31.1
